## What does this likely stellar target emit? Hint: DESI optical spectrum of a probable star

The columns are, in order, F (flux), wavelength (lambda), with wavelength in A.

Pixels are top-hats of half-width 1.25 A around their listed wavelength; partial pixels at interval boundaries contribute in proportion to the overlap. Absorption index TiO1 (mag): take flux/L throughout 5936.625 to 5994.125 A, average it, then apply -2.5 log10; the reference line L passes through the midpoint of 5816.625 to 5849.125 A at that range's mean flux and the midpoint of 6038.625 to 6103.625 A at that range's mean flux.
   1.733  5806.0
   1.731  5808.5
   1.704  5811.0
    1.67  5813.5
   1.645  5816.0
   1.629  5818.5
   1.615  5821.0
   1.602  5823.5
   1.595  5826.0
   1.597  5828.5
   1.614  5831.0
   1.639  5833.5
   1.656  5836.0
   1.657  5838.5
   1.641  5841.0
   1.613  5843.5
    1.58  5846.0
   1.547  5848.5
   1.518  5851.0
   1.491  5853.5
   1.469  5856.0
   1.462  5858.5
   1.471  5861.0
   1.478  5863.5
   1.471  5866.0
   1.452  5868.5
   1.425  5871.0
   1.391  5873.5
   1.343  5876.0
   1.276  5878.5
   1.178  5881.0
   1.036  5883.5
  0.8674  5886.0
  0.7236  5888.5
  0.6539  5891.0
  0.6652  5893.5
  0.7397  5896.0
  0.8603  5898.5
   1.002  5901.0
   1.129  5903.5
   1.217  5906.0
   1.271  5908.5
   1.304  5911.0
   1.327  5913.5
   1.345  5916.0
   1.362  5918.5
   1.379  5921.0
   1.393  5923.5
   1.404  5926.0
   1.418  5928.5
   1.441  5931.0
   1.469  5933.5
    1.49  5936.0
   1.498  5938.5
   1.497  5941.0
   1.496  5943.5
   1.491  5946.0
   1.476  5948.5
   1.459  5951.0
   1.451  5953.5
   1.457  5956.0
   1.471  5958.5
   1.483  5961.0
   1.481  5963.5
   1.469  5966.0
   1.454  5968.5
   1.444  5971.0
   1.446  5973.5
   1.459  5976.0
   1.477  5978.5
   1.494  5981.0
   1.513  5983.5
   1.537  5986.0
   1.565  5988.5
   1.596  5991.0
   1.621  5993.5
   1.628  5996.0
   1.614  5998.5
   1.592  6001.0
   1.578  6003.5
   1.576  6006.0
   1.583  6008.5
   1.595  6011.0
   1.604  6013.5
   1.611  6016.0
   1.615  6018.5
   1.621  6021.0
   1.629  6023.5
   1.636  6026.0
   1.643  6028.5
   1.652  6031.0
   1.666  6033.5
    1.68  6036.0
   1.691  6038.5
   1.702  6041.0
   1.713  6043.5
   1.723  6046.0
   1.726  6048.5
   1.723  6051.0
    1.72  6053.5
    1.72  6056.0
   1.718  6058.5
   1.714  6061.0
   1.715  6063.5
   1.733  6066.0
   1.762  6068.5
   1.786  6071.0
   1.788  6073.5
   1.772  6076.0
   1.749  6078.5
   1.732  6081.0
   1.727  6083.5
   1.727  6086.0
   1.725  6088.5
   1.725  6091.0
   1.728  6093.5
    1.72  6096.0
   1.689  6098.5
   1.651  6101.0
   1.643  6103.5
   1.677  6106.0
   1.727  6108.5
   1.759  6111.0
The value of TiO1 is 0.13 mag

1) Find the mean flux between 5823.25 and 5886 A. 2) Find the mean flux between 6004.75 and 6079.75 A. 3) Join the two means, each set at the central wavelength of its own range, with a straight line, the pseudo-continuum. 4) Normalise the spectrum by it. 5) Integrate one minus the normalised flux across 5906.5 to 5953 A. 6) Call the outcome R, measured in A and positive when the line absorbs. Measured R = 4.3 A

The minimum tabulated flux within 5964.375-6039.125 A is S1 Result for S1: 1.444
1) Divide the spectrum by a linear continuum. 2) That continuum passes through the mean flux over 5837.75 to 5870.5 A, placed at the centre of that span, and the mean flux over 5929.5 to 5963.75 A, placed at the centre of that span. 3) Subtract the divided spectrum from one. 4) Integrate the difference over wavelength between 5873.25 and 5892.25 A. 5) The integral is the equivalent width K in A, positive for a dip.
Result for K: 5.9 A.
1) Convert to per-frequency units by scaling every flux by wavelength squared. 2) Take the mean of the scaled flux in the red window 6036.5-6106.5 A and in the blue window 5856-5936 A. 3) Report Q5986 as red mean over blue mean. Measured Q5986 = 1.48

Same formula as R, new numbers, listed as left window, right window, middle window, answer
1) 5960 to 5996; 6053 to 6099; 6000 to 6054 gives -0.89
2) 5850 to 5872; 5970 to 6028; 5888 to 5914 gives 8.87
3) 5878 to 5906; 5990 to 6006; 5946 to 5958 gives -1.44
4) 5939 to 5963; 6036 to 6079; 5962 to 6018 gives 0.96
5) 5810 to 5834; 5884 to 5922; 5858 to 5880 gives -2.01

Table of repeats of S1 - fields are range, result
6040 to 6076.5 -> 1.702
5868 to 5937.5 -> 0.6539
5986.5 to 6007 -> 1.565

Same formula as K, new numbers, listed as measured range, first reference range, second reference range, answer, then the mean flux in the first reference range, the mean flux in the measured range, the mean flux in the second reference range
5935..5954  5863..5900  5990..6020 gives -1.8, 1.1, 1.48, 1.6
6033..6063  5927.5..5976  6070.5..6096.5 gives -0.7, 1.47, 1.71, 1.74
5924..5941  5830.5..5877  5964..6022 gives 0.9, 1.52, 1.45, 1.55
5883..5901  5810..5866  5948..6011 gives 8.8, 1.58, 0.797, 1.52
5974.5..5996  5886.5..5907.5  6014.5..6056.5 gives -2.4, 0.878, 1.54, 1.67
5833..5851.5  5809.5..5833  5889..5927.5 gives -1.2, 1.63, 1.61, 1.13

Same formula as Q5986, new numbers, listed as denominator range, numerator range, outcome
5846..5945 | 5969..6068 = 1.32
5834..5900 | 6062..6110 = 1.43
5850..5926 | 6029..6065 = 1.47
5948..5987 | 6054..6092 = 1.22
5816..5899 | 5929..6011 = 1.15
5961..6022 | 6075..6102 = 1.15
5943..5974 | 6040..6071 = 1.21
